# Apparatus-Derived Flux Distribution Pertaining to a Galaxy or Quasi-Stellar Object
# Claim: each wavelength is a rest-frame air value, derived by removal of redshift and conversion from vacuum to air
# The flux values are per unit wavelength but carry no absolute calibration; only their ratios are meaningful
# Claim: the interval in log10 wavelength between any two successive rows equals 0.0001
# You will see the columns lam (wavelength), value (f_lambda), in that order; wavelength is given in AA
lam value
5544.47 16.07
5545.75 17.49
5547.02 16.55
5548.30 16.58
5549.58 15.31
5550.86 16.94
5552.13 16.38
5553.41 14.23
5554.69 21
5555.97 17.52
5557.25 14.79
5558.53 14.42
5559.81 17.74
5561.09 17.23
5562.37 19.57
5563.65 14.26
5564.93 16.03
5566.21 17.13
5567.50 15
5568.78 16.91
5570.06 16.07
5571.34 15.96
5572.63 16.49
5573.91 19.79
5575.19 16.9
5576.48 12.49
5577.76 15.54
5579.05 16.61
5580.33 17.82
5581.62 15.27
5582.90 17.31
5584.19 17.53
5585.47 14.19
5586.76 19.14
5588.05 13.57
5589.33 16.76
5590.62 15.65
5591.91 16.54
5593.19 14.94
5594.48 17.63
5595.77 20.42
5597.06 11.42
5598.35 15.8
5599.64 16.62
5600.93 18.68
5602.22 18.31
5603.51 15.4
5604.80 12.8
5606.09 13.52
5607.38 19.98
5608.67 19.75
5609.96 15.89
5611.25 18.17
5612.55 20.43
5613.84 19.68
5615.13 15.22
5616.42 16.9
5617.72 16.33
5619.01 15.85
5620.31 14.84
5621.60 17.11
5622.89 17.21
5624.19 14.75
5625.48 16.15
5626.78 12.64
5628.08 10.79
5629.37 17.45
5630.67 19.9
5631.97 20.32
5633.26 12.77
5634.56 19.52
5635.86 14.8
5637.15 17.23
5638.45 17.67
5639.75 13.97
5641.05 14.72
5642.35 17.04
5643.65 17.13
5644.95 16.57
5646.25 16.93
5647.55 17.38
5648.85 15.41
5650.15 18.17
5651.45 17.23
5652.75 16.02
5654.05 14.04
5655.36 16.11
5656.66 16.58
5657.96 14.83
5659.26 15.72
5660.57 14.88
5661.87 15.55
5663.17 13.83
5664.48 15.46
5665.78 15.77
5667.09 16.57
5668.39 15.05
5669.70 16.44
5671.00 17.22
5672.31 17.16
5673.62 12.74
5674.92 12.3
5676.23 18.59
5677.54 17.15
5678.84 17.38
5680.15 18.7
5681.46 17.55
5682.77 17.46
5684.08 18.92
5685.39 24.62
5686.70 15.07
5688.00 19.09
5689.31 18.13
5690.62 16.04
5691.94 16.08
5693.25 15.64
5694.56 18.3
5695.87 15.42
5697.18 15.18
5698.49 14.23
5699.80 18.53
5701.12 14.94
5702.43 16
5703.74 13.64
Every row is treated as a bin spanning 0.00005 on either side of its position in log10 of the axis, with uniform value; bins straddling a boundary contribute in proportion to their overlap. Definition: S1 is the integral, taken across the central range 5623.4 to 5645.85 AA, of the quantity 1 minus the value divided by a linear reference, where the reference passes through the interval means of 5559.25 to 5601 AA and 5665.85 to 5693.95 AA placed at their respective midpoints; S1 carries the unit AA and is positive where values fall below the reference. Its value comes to 0.9 AA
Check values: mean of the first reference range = 16.4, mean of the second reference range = 17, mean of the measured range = 16.1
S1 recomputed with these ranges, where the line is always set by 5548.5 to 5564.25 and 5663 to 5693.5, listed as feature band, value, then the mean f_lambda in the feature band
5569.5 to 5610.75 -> 0.7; 16.4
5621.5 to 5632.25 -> 0.4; 16.1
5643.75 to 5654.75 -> 0.2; 16.5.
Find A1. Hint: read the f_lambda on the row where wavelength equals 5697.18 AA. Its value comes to 15.18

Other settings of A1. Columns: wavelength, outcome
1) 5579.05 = 16.61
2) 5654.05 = 14.04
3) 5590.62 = 15.65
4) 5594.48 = 17.63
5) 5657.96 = 14.83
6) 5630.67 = 19.9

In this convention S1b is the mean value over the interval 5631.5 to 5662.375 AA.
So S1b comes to 16.3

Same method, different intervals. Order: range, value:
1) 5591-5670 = 16.3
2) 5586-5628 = 16.4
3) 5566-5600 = 16.3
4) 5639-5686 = 16.4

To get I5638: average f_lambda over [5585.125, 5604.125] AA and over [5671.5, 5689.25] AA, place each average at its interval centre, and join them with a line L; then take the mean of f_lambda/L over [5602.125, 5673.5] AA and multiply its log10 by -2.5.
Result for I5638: 0.04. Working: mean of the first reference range 16.4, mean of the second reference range 17.5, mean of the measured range 16.3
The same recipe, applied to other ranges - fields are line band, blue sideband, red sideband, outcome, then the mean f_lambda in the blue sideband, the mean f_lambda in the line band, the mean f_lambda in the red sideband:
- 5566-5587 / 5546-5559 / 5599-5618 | 0.02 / 16.4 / 16.4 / 17.2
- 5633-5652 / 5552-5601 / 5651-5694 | 0.00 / 16.4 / 16.5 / 16.5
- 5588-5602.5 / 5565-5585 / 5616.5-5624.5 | -0.01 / 16.4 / 16.4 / 16.1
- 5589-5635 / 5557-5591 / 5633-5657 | -0.01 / 16.3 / 16.5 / 16.3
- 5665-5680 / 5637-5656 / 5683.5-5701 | 0.05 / 16.3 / 16.1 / 17.2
